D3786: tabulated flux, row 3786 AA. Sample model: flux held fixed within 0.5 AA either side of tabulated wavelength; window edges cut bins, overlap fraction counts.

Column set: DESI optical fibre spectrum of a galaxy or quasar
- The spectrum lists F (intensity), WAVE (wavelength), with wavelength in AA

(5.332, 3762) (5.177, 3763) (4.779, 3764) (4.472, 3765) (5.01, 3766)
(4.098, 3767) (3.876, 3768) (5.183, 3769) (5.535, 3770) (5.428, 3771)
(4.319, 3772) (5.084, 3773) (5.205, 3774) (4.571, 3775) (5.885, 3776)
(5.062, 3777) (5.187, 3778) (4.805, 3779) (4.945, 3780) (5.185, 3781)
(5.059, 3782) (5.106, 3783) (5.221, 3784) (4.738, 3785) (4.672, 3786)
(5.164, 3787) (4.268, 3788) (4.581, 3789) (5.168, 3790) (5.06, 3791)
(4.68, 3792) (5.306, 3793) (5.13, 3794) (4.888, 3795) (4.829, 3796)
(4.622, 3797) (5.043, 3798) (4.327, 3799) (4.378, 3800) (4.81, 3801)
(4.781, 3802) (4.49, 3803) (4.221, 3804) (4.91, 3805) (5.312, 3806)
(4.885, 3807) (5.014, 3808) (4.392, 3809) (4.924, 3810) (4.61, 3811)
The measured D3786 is 4.672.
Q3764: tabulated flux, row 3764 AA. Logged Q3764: 4.779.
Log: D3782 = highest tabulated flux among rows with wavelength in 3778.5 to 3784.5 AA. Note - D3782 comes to 5.221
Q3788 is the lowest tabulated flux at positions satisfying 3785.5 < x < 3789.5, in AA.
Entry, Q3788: 4.268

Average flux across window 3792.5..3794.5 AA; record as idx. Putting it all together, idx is 5.22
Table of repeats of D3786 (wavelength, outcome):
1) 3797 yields 4.622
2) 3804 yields 4.221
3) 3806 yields 5.312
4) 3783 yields 5.106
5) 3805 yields 4.91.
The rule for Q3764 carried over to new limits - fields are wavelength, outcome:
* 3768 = 3.876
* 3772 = 4.319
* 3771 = 5.428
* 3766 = 5.01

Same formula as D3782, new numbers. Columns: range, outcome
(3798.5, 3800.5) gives 4.378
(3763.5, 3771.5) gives 5.535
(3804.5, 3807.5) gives 5.312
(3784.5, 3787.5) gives 5.164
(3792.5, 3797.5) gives 5.306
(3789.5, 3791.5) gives 5.168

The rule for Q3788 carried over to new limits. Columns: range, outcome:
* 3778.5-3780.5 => 4.805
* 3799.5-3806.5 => 4.221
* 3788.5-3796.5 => 4.581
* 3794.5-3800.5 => 4.327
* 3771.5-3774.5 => 4.319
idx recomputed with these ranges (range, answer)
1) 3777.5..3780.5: 4.98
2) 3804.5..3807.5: 5.04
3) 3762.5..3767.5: 4.71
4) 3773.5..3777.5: 5.18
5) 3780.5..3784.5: 5.14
